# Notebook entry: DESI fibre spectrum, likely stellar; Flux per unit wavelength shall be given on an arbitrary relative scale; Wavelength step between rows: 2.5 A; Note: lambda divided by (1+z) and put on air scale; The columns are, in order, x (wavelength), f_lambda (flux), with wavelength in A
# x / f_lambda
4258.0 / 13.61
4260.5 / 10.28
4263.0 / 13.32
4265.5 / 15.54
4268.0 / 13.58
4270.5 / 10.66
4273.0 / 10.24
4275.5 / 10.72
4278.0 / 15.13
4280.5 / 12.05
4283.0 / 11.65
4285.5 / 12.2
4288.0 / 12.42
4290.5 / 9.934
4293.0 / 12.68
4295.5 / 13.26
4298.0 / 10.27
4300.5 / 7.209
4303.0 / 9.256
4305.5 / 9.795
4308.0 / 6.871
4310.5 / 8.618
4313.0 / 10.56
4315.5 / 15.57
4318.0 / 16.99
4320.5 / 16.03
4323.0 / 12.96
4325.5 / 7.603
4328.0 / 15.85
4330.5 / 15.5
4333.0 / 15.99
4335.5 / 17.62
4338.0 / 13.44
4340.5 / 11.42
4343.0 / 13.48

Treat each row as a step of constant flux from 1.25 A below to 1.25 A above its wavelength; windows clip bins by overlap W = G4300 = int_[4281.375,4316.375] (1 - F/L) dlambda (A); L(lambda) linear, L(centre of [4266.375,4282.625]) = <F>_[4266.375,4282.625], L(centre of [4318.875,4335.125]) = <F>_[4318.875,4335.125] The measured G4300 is 6.4 A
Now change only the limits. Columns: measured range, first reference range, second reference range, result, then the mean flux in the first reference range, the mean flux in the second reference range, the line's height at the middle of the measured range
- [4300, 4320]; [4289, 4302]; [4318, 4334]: 2.5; 10.7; 14.2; 12.3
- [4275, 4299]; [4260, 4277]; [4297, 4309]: -4.2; 12.2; 8.68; 10.3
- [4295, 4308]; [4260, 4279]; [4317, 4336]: 4.0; 12.5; 14.7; 13.7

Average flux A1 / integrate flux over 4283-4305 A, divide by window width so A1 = 10.9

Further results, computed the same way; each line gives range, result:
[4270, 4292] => 11.7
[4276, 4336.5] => 12.3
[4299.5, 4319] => 10.6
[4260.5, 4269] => 13.6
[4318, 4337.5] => 14.6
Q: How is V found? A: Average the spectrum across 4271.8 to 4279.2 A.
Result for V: 12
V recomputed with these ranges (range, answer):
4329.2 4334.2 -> 15.7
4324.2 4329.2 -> 11.7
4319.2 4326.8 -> 12.3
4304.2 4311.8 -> 8.45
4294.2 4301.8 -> 10.3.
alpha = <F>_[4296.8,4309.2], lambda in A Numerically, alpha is 8.68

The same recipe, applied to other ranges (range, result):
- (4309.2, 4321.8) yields 13.5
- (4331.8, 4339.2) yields 15.7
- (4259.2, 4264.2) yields 11.8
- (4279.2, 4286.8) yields 12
